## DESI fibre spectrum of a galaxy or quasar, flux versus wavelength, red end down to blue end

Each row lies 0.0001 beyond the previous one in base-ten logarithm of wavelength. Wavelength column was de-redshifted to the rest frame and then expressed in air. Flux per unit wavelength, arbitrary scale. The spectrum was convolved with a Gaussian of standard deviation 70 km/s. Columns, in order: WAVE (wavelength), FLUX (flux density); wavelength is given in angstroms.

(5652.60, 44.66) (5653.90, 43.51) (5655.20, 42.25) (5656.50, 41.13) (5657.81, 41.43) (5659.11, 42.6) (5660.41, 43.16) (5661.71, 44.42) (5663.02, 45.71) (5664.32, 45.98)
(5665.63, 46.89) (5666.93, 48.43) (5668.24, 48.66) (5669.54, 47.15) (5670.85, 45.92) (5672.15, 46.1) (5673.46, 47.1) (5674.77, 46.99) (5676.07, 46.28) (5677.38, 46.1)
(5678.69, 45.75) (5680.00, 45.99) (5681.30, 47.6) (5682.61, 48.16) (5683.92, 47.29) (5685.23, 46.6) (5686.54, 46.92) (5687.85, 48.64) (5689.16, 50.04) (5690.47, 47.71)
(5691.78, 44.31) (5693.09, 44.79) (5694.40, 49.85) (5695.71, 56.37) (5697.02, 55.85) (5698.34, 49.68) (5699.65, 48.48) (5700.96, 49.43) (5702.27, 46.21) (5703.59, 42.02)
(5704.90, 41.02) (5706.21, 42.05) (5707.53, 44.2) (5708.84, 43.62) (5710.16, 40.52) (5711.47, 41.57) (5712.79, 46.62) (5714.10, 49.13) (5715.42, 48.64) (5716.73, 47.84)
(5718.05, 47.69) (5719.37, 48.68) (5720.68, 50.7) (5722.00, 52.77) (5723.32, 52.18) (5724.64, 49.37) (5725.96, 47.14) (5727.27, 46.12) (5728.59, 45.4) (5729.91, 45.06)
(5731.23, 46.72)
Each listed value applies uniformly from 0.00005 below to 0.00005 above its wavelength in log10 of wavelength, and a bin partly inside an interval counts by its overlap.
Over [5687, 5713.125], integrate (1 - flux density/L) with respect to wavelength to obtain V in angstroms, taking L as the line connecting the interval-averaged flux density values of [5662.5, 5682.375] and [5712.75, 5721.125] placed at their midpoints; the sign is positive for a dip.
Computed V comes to 0.7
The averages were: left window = 46.8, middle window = 46.6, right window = 48.6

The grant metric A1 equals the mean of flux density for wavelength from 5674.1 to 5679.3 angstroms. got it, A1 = 46.3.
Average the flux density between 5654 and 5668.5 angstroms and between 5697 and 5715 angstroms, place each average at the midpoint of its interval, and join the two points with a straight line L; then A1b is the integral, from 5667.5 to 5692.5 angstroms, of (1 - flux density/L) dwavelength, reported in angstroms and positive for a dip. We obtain -1.21 angstroms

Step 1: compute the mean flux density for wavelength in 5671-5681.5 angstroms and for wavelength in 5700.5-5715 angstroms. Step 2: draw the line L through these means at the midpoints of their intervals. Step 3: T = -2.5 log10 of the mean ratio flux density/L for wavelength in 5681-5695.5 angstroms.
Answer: -0.05 mag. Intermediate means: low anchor 46.4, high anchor 44.2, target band 47.7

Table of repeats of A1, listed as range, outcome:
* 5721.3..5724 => 52.3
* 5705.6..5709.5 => 43.3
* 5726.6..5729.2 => 45.9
